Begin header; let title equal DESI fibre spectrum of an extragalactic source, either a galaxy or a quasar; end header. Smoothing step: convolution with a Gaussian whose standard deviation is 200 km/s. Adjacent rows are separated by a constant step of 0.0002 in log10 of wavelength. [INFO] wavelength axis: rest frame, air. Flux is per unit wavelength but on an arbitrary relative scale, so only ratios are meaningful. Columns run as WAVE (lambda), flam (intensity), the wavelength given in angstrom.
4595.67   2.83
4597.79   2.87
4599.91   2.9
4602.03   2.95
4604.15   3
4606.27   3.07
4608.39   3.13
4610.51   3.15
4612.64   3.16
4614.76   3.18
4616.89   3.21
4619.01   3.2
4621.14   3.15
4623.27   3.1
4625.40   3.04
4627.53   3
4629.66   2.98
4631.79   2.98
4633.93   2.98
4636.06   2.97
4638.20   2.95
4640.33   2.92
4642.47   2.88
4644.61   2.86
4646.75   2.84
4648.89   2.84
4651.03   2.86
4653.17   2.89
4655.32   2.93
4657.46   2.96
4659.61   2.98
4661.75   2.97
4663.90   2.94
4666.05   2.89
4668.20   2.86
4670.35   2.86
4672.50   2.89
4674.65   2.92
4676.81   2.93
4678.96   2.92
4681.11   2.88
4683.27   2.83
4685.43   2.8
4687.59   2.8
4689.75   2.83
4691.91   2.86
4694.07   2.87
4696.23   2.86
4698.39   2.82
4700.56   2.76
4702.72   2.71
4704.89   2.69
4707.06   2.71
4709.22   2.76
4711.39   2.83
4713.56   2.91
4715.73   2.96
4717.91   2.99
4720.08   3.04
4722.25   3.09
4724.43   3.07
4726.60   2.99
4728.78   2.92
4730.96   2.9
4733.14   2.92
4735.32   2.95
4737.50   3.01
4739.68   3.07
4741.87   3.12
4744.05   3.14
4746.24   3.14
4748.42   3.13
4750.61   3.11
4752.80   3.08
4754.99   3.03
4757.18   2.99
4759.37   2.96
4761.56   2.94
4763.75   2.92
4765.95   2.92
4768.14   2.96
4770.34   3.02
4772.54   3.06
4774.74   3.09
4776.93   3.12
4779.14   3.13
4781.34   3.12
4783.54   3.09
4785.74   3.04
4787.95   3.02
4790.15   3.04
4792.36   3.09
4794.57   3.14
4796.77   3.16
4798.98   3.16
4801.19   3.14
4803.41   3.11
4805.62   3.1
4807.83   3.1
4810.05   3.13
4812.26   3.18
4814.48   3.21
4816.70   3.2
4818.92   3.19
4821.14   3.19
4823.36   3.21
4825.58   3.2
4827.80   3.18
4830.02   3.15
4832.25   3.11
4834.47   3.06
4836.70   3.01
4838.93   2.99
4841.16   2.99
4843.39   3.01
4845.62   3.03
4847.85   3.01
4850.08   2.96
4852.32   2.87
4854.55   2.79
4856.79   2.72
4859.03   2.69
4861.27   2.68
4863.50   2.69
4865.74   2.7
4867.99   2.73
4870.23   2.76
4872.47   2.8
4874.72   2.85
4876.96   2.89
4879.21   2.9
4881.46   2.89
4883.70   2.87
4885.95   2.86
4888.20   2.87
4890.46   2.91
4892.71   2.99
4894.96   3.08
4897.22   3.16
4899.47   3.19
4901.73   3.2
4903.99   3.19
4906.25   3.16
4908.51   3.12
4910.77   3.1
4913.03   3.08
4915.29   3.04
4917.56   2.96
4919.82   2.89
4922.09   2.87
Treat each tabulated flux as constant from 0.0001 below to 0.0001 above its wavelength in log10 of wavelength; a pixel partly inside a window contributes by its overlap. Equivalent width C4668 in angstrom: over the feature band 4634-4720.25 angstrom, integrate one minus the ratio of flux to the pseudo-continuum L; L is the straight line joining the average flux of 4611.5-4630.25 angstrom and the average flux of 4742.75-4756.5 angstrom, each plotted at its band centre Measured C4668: 6.56 angstrom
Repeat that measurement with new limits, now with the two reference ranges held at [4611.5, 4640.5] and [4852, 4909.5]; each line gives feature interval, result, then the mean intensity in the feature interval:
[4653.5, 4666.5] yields 0.42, 2.94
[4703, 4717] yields 0.95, 2.81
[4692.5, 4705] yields 0.92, 2.8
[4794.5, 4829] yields -2.51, 3.16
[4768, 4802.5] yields -1.45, 3.09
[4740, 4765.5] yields -0.54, 3.05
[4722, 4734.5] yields 0.11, 2.97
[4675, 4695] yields 1.10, 2.86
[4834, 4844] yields -0.26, 3.01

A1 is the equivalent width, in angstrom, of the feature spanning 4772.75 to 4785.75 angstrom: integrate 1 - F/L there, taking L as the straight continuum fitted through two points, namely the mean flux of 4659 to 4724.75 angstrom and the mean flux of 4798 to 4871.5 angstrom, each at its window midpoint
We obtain -0.64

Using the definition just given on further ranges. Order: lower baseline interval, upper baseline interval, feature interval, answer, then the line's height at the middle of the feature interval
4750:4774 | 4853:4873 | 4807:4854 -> -4.56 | 2.82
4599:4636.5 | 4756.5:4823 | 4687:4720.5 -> 2.64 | 3.08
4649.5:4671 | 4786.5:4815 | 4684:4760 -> 1.69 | 3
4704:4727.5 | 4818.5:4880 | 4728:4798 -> -2.85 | 2.92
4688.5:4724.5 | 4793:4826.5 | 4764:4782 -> 0.06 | 3.05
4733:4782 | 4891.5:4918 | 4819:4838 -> -0.41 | 3.07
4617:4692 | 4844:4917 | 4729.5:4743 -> -0.28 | 2.93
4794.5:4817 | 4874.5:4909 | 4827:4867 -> 2.09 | 3.08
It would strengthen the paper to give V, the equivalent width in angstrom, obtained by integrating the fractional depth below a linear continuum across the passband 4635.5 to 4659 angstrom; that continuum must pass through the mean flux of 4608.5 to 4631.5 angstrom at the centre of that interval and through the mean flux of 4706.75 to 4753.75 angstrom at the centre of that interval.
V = 1.41 angstrom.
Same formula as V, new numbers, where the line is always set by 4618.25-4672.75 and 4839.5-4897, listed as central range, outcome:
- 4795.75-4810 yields -1.2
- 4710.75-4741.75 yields -0.7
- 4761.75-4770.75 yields -0.1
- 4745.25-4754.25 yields -0.6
